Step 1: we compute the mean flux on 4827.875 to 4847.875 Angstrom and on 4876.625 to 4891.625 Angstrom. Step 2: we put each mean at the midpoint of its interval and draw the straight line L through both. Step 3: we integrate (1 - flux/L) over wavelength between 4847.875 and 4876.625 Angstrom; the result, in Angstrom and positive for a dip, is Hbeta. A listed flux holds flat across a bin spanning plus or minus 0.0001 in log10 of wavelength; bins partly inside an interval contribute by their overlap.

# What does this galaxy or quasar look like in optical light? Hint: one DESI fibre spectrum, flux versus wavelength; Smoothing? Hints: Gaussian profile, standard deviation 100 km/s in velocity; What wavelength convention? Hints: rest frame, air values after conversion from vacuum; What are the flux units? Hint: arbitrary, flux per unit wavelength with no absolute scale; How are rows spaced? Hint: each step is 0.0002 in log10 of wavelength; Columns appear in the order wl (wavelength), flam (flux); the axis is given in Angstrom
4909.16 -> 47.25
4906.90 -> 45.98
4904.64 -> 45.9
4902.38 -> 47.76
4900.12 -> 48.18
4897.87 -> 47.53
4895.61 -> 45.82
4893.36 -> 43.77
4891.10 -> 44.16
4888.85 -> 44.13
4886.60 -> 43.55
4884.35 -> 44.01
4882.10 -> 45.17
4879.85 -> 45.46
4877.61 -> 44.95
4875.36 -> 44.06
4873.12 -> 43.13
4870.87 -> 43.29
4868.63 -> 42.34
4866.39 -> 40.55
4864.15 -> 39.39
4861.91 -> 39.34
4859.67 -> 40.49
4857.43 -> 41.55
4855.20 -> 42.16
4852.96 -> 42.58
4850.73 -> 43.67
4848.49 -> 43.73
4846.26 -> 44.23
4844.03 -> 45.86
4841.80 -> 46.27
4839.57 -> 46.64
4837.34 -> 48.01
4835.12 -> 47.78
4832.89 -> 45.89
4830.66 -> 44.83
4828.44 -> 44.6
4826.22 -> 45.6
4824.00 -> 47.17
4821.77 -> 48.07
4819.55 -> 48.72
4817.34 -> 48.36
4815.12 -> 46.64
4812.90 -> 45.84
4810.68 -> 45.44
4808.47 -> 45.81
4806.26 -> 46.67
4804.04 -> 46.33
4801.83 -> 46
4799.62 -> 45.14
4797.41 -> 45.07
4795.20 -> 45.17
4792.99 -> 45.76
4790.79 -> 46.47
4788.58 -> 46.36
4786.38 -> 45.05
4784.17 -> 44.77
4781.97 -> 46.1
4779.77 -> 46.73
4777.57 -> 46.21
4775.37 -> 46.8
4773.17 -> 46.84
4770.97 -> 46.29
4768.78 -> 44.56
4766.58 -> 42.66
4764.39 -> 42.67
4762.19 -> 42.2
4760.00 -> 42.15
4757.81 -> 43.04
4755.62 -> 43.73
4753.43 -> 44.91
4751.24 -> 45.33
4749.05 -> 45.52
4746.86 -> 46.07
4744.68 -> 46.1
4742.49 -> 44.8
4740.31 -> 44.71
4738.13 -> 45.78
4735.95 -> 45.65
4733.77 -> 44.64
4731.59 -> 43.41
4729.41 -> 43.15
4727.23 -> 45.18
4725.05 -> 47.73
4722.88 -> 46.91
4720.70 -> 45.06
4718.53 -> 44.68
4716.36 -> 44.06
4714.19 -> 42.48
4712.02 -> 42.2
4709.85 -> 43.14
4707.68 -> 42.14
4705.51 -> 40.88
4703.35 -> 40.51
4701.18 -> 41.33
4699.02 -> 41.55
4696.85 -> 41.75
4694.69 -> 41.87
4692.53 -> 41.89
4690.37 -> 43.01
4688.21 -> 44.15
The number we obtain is 2.04 Angstrom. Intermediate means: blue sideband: 46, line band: 42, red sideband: 44.5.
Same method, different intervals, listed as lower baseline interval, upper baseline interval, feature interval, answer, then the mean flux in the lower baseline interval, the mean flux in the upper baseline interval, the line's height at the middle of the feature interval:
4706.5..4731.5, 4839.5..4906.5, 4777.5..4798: -0.8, 44.2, 44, 44.1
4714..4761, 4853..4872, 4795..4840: -4.1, 44.8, 41.2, 42.5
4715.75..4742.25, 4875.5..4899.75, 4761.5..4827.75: -1.2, 45.1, 44.9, 45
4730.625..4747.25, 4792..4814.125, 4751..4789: 0.6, 45.1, 45.7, 45.4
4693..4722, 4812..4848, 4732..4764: -0.6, 42.5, 46.5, 43.8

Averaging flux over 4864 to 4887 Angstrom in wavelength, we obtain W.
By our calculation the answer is 43.4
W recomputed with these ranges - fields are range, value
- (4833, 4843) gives 47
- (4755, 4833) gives 45.6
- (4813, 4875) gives 44.5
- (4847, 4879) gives 42.3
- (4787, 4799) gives 45.7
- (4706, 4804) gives 44.8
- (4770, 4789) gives 46.1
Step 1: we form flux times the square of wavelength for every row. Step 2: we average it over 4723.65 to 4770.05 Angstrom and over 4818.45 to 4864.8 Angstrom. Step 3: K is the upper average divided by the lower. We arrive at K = 1.04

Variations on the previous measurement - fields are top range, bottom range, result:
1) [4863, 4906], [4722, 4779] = 1.05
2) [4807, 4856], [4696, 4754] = 1.09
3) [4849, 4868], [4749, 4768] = 0.99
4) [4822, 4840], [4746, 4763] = 1.09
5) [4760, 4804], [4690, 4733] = 1.08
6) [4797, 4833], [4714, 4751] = 1.06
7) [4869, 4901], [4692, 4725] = 1.12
